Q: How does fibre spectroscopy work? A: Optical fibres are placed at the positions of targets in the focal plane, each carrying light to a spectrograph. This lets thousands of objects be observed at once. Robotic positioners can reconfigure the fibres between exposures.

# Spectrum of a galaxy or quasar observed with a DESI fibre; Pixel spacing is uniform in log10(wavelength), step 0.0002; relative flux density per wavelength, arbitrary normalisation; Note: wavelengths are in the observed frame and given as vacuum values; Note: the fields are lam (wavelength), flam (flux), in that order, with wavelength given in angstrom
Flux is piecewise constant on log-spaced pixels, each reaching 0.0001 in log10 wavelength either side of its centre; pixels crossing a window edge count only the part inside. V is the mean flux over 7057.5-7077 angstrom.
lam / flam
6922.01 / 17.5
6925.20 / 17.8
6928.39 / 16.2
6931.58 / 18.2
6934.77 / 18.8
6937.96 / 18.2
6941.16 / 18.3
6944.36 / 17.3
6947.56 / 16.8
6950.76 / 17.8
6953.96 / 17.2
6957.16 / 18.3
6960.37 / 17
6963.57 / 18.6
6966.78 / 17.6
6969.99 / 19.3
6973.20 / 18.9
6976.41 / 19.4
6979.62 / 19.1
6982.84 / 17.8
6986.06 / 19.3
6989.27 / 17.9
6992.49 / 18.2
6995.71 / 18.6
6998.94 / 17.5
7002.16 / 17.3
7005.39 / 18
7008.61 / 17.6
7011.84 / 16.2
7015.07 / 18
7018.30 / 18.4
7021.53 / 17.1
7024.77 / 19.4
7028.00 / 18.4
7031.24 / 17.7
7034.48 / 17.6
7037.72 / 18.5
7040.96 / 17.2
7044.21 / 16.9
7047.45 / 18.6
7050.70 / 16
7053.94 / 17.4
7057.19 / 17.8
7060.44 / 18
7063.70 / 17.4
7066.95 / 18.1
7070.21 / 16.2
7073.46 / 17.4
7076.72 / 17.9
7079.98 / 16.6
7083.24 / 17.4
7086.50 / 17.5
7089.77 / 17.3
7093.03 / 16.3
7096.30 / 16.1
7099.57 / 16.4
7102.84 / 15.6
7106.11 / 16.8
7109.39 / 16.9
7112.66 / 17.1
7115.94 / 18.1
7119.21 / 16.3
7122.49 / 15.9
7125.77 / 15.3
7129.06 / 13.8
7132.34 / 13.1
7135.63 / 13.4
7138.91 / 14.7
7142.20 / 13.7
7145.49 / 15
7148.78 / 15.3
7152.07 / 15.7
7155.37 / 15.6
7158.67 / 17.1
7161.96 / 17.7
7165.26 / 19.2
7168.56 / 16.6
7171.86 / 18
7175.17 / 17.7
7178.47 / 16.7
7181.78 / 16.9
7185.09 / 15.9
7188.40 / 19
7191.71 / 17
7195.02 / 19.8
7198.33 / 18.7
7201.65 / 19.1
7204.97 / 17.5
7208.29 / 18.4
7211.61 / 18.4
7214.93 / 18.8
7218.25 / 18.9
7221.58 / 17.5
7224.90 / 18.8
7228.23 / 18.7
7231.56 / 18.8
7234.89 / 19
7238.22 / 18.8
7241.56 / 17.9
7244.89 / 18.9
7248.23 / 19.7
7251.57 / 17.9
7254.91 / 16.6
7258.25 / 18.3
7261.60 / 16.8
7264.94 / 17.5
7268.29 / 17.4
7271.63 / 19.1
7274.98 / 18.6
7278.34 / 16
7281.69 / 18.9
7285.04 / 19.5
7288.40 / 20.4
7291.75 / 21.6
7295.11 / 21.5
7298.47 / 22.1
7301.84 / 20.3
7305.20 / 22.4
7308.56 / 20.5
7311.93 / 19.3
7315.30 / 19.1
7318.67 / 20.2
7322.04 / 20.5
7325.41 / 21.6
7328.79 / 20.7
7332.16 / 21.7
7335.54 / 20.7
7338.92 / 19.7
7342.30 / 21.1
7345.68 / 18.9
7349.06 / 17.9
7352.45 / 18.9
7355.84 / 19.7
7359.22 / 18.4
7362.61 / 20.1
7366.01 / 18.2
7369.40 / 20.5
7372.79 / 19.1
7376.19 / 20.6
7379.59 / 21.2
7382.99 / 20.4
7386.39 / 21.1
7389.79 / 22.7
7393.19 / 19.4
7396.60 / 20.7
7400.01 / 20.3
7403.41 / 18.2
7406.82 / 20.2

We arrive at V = 17.5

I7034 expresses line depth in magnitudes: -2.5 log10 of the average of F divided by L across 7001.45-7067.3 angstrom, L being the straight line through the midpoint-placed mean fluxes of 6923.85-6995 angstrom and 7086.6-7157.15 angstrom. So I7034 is -0.04 mag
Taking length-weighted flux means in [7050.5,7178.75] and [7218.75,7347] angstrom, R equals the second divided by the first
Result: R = 1.2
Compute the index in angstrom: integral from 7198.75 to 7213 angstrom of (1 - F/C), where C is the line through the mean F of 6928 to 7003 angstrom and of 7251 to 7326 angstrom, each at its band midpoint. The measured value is 0.5 angstrom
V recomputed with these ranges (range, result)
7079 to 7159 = 15.9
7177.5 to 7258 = 18.3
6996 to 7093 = 17.6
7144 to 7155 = 15.4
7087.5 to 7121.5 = 16.7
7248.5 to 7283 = 17.8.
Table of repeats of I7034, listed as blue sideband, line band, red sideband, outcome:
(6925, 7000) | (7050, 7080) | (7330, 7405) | 0.074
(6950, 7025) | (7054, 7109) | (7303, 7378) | 0.094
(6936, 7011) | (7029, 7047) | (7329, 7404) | 0.043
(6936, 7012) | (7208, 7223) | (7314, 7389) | 0.053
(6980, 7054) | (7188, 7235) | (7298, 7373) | 0.038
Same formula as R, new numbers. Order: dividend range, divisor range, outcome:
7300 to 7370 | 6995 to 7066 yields 1.13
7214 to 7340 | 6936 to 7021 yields 1.07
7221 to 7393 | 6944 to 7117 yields 1.11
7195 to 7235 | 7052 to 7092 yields 1.07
